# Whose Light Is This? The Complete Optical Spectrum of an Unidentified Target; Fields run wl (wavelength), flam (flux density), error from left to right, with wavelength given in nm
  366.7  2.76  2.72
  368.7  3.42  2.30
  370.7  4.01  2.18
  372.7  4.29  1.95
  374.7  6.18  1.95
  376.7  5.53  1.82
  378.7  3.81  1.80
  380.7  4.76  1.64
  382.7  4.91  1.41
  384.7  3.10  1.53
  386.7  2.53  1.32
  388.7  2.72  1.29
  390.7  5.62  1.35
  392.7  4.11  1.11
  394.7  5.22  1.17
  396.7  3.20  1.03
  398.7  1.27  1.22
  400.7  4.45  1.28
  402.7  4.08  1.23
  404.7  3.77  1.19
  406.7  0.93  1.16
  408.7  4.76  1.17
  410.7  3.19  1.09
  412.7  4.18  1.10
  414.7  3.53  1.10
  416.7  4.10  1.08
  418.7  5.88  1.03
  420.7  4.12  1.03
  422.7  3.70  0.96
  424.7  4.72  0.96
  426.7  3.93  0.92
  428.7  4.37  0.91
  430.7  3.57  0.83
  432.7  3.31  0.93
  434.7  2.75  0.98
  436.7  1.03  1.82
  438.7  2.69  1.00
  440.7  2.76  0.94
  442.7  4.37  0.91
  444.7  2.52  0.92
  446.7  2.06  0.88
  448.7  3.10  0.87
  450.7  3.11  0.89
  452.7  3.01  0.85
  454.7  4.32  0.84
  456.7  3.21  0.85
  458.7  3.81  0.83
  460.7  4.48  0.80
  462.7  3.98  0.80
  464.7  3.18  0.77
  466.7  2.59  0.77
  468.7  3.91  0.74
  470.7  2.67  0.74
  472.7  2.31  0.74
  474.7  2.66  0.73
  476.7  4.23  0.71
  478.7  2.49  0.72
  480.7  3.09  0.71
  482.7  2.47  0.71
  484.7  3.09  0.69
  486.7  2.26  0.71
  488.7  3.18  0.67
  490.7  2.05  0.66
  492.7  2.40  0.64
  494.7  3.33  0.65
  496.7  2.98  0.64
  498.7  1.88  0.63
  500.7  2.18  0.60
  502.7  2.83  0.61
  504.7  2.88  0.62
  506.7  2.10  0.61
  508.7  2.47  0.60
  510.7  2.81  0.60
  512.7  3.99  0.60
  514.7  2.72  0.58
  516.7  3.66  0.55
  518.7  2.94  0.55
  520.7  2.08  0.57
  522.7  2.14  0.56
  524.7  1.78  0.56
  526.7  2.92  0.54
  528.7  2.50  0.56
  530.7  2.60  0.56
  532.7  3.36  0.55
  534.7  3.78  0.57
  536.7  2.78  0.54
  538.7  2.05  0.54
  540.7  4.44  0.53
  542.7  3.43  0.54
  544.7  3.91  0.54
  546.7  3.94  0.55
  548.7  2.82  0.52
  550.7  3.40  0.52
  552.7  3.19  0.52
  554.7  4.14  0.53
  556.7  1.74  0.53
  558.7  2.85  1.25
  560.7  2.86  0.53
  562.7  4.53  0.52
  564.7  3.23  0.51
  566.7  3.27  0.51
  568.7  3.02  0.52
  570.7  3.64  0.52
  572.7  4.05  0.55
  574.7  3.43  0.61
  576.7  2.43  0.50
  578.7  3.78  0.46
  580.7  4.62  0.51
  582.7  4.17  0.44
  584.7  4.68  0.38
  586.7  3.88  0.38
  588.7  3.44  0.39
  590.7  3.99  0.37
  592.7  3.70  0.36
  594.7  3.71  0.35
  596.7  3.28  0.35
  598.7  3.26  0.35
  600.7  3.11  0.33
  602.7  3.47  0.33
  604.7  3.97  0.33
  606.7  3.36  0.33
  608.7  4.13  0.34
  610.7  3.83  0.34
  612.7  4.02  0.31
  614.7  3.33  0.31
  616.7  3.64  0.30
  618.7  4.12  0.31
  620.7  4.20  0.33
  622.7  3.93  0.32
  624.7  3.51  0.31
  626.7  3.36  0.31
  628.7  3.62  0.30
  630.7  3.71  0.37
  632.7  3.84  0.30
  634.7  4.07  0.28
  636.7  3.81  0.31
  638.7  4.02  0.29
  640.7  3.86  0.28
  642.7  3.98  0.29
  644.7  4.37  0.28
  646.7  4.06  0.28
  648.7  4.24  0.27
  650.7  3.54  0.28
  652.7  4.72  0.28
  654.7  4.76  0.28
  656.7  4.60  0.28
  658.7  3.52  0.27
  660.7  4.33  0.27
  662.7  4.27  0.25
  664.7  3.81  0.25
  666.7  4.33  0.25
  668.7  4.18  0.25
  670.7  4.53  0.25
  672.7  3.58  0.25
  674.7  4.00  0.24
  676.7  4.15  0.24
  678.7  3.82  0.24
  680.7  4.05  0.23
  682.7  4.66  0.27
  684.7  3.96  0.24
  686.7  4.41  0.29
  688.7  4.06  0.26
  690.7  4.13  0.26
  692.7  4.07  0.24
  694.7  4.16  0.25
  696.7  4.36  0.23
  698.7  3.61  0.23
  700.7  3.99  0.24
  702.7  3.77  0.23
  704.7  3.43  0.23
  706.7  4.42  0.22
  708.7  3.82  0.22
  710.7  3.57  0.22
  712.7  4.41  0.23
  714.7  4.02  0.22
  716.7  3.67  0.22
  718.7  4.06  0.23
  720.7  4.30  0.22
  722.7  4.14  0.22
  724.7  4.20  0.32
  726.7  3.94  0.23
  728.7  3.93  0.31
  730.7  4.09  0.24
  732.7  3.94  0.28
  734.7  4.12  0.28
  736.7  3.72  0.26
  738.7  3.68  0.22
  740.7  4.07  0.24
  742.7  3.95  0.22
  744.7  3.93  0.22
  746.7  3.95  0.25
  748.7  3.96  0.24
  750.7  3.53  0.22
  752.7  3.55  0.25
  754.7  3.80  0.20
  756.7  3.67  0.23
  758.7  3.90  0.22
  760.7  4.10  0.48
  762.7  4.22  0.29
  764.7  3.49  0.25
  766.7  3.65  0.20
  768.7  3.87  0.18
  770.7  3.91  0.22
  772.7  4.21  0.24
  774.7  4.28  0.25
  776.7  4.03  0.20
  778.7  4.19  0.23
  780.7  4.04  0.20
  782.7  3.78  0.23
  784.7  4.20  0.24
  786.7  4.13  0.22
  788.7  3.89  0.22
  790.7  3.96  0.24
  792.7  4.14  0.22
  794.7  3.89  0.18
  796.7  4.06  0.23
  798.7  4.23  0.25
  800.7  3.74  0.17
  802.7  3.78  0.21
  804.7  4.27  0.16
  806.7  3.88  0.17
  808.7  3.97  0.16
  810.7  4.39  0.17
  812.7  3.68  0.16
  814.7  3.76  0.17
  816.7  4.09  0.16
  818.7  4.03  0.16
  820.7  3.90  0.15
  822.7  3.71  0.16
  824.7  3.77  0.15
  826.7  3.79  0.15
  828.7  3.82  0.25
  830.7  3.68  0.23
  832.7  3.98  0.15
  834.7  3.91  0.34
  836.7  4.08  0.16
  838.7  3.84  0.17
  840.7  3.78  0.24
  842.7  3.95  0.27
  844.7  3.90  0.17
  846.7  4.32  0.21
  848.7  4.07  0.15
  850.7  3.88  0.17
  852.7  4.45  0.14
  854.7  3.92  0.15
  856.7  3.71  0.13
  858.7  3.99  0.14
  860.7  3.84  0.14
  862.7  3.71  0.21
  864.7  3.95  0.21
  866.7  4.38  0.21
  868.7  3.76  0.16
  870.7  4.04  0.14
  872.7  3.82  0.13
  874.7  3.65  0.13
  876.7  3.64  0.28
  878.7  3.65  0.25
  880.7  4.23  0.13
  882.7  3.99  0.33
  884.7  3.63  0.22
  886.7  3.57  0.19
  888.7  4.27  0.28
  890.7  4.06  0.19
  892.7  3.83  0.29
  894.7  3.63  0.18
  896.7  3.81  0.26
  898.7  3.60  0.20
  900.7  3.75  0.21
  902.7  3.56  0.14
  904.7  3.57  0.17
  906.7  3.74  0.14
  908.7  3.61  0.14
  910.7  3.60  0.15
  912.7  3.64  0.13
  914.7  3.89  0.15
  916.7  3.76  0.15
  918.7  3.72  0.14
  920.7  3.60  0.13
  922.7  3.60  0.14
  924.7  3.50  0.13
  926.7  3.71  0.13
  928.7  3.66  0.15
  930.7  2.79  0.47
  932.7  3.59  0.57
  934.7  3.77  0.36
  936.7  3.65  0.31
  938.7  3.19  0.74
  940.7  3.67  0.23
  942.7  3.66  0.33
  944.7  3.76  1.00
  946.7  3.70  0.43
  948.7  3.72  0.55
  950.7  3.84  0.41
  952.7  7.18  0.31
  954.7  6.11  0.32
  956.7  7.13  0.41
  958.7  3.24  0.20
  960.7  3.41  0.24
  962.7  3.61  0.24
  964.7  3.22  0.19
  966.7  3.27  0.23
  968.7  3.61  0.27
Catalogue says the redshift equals 0.45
